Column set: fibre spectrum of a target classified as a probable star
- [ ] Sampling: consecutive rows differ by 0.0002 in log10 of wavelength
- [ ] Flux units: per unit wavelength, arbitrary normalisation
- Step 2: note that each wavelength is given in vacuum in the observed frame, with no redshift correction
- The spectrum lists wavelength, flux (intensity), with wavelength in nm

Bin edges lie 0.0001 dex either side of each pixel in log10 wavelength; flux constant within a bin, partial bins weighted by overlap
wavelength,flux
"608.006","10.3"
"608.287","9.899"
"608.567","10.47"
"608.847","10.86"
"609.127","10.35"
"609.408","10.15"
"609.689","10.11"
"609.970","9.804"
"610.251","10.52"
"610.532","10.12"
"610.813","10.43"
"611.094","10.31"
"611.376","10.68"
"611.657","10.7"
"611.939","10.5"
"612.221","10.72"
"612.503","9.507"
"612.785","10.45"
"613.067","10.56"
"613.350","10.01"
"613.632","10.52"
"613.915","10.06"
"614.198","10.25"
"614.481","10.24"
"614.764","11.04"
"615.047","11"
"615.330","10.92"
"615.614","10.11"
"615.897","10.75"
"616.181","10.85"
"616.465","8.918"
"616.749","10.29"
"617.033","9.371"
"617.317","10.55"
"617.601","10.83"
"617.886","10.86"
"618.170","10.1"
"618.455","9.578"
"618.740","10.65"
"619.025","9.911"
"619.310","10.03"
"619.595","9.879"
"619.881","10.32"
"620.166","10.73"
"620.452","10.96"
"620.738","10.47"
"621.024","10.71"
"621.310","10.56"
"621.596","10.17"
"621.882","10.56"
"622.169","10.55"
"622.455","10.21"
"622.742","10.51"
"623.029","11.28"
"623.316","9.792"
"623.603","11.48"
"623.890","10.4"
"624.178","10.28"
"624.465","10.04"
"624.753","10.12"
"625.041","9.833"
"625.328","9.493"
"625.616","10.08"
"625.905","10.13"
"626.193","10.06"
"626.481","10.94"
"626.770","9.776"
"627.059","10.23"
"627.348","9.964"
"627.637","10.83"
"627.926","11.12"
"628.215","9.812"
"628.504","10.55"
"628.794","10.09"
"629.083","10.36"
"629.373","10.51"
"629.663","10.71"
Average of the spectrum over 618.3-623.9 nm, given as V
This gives 10.4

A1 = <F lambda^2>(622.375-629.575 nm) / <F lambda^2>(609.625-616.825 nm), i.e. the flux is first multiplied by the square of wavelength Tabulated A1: 1.04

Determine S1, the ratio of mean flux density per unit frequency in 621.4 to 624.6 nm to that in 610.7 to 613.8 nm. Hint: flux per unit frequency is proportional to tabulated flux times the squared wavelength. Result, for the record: 1.0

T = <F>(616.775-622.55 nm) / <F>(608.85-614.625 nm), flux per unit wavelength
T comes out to 1.0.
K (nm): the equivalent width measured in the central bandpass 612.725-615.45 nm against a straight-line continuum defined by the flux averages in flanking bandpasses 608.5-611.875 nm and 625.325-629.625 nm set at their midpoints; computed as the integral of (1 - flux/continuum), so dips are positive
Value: -0.038 nm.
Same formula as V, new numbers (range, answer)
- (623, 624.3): 10.6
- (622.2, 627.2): 10.3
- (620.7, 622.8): 10.5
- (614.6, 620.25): 10.3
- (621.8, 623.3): 10.6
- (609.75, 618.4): 10.4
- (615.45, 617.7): 10.2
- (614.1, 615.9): 10.6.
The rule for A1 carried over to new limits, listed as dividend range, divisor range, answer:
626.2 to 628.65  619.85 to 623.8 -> 1.00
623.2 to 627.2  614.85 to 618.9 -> 1.01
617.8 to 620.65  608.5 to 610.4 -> 1.03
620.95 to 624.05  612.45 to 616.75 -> 1.05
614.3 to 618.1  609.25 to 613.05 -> 1.03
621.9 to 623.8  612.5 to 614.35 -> 1.07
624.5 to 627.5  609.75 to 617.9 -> 1.01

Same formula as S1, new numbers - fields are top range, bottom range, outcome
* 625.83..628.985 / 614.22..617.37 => 1.03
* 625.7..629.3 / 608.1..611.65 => 1.06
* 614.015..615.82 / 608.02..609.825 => 1.05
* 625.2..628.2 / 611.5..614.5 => 1.04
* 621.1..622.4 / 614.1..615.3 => 1.00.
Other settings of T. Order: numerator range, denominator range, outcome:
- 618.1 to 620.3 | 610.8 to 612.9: 0.97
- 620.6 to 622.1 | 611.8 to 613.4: 1.02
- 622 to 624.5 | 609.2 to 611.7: 1.02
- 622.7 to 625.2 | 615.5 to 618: 1.01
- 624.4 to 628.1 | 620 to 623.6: 0.96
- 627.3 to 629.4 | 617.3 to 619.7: 1.02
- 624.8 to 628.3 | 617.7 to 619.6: 1.00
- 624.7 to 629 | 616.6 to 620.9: 0.99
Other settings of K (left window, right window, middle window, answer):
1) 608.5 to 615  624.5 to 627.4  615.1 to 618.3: -0.02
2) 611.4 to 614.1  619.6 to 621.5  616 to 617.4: 0.06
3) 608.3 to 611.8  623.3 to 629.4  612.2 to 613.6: 0.02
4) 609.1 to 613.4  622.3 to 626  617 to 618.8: 0.00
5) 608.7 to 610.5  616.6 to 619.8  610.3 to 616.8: -0.10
